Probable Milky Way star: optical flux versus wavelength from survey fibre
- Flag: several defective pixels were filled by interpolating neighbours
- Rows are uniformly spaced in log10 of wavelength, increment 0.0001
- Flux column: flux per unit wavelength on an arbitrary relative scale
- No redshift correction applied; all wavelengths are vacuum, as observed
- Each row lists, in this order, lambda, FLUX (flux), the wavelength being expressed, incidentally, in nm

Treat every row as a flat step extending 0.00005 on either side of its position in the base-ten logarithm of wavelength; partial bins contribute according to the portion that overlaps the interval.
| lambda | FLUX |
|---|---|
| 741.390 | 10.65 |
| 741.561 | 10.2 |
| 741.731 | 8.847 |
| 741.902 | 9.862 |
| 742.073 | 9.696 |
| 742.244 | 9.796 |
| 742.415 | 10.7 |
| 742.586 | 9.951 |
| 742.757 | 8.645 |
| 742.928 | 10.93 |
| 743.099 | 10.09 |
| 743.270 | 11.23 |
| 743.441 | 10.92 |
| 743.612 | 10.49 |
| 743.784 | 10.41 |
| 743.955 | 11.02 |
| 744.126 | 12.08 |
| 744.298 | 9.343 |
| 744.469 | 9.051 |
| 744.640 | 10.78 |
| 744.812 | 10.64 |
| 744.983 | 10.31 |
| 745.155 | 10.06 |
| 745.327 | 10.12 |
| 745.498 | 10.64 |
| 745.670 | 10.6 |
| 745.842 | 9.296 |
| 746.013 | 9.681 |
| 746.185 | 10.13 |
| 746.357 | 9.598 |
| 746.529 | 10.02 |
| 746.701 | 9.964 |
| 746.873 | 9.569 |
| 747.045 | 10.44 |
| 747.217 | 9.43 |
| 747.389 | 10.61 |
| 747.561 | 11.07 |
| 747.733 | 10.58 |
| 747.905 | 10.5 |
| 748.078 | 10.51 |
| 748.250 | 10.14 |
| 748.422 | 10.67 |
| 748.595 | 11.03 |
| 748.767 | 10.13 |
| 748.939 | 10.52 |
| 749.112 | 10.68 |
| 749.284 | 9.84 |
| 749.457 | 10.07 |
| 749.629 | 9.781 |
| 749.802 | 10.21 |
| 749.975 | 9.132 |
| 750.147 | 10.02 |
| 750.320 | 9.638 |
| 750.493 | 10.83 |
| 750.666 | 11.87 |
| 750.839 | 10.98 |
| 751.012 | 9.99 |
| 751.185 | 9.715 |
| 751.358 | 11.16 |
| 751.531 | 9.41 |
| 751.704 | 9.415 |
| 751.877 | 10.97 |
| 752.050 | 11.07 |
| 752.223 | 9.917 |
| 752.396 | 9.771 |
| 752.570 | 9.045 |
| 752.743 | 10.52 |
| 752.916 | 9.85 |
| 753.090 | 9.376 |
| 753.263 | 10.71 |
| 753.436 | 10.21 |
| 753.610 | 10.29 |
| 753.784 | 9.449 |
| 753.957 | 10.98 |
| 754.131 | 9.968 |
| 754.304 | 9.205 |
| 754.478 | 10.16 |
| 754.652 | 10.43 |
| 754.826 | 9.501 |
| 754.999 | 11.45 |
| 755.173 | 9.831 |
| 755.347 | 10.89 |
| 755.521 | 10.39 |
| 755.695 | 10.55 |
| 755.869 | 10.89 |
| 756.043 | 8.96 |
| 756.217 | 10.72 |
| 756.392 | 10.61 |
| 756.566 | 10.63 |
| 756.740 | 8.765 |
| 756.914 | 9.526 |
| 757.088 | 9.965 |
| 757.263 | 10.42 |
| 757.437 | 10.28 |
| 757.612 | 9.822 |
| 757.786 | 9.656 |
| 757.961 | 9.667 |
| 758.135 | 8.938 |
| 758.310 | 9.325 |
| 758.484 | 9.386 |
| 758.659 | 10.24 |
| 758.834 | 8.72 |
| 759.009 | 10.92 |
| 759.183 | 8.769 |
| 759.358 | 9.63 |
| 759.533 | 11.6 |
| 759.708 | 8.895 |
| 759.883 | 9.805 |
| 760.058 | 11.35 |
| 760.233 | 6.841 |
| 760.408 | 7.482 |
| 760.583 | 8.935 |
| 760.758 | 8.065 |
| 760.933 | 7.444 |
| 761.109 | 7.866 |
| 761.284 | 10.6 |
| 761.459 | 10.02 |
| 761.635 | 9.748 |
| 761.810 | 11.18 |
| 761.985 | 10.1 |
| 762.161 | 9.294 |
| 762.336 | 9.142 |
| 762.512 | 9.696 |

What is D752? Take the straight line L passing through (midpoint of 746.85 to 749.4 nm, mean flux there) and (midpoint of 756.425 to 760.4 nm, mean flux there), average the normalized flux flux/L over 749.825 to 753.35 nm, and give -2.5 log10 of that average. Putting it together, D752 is 0.00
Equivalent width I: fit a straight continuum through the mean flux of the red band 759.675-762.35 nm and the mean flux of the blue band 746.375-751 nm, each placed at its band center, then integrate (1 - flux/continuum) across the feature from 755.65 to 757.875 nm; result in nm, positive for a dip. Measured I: -0.11 nm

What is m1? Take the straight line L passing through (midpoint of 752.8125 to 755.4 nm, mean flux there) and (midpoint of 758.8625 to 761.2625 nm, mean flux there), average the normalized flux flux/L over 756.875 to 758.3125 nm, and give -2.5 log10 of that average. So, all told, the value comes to -0.03 mag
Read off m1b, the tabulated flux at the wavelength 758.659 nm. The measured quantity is 10.24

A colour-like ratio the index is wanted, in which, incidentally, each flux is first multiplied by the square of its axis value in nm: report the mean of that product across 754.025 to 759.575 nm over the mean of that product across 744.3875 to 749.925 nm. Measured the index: 1.0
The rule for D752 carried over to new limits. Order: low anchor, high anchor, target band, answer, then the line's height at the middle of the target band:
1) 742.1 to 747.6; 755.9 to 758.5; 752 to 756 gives -0.03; 9.92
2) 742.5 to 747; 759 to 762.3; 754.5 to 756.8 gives -0.07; 9.63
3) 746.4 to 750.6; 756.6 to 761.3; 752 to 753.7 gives -0.02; 9.87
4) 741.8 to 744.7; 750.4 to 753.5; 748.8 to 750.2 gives 0.02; 10.3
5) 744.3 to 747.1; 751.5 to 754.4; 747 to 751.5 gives -0.03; 10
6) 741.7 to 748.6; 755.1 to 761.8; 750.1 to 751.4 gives -0.06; 9.99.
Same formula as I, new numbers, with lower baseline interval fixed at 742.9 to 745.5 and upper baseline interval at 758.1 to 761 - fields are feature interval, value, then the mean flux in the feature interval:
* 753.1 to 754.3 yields -0.054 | 10.1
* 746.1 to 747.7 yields 0.025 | 10.1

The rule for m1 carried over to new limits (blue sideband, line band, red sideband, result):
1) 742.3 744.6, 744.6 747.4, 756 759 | 0.020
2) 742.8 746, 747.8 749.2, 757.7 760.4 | -0.038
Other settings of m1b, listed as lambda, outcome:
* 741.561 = 10.2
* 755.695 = 10.55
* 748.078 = 10.51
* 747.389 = 10.61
